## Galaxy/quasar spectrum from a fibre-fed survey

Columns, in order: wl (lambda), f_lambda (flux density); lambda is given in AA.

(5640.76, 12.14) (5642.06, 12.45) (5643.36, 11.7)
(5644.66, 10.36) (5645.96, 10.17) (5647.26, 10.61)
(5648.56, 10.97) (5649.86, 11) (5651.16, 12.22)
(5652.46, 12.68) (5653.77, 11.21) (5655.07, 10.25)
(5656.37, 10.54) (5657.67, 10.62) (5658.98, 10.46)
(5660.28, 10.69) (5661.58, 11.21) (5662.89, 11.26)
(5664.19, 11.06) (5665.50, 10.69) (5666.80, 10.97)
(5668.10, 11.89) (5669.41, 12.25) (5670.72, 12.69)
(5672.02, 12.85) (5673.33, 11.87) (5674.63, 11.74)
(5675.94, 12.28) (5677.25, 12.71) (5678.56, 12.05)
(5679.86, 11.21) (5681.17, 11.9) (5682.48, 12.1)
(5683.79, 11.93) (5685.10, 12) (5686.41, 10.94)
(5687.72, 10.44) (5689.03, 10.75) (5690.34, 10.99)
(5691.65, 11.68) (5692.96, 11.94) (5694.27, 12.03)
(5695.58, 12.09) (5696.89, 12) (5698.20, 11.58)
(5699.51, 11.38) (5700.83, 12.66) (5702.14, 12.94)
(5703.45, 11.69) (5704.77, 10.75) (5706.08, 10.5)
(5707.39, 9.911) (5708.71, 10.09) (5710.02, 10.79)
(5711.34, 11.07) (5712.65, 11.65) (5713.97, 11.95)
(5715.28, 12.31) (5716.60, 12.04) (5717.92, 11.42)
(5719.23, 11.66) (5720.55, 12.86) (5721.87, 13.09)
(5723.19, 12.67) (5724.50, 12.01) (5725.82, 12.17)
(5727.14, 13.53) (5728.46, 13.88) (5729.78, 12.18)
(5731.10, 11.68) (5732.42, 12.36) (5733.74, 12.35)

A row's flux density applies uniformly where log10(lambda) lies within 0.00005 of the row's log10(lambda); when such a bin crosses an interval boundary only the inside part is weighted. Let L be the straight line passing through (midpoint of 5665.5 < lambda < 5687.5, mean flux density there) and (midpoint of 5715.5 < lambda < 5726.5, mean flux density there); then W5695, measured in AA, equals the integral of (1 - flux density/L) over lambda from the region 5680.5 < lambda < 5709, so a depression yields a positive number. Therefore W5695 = 1.3 AA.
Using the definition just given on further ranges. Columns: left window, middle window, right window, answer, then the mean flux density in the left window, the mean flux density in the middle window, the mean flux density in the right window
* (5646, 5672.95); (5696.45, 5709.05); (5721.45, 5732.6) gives 0.8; 11.3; 11.4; 12.6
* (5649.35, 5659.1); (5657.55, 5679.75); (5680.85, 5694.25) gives -0.6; 11.2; 11.6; 11.5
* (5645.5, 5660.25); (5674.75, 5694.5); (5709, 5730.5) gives -0.2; 11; 11.7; 12.2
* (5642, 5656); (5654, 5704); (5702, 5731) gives -0.5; 11.2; 11.6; 11.8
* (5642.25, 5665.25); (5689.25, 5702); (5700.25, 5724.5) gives -0.4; 11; 11.8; 11.7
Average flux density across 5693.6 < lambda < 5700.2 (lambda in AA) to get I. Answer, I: 11.8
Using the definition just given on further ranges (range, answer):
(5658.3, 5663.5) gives 10.9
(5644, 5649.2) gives 10.5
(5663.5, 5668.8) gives 11.2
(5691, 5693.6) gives 11.8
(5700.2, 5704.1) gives 12.4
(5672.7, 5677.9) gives 12.2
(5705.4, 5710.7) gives 10.3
